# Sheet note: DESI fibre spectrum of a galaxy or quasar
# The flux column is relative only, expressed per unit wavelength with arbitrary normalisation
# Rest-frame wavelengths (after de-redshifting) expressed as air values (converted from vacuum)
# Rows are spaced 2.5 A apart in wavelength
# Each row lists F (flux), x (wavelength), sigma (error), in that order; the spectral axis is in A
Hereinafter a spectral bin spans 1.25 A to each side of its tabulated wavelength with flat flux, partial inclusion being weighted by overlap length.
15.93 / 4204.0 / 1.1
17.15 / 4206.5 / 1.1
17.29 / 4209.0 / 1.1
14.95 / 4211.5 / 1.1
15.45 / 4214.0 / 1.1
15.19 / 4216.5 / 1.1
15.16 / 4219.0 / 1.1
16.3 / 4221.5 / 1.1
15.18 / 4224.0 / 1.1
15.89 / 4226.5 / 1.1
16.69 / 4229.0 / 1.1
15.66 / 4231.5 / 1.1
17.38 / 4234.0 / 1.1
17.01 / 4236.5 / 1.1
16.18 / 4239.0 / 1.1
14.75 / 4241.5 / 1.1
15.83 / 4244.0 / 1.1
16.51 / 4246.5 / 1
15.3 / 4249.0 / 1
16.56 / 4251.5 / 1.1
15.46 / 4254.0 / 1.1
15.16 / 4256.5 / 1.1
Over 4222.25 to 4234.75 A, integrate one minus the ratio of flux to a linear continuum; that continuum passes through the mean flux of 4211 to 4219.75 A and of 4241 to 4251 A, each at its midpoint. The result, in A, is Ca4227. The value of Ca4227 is -0.6 A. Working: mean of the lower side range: 15.2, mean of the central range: 16.1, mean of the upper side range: 15.7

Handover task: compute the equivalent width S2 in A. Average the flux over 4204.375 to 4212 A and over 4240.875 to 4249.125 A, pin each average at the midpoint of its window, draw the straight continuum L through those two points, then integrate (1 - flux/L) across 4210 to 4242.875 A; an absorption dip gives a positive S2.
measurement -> 0.6 A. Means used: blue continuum 16.6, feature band 15.8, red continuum 15.7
